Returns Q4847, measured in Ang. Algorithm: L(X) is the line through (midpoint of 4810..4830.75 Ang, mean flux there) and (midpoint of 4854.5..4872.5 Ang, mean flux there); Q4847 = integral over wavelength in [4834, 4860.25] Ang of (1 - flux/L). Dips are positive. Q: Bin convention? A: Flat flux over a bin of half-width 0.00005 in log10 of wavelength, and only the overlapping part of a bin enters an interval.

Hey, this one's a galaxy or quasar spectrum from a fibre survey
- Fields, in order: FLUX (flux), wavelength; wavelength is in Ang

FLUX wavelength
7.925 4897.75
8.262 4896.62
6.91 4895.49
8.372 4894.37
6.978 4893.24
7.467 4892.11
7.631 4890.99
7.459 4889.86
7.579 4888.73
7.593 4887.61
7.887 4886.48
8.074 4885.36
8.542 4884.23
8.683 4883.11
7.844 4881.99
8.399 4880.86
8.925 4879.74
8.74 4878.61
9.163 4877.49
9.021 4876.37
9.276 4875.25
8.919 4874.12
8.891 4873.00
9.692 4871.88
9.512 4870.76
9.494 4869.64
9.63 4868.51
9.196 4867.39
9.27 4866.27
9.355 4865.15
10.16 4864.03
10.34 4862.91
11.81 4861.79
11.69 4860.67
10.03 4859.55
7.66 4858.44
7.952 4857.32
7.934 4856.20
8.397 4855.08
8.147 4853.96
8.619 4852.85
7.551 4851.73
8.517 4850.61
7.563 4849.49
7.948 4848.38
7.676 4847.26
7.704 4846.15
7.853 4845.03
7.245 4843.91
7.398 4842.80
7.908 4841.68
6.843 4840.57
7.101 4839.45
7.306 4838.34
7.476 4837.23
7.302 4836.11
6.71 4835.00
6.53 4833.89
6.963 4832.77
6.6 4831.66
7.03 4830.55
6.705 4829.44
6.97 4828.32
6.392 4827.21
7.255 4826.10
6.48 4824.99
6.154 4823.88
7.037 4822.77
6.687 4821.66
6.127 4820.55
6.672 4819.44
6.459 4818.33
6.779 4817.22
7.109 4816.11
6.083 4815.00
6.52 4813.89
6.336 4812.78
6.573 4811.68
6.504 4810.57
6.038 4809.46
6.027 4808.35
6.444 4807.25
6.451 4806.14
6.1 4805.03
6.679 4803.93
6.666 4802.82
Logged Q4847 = 1.98 Ang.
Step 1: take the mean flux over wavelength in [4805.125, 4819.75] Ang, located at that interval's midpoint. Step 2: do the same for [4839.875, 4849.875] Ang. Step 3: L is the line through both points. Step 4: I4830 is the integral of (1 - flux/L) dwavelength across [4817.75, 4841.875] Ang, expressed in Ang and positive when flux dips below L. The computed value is 0.7 Ang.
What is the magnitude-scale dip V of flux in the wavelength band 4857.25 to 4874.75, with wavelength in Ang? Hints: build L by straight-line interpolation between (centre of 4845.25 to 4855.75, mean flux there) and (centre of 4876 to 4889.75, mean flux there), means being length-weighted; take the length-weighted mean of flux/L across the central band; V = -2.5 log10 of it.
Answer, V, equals -0.18 mag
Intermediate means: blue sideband 8.01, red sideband 8.33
